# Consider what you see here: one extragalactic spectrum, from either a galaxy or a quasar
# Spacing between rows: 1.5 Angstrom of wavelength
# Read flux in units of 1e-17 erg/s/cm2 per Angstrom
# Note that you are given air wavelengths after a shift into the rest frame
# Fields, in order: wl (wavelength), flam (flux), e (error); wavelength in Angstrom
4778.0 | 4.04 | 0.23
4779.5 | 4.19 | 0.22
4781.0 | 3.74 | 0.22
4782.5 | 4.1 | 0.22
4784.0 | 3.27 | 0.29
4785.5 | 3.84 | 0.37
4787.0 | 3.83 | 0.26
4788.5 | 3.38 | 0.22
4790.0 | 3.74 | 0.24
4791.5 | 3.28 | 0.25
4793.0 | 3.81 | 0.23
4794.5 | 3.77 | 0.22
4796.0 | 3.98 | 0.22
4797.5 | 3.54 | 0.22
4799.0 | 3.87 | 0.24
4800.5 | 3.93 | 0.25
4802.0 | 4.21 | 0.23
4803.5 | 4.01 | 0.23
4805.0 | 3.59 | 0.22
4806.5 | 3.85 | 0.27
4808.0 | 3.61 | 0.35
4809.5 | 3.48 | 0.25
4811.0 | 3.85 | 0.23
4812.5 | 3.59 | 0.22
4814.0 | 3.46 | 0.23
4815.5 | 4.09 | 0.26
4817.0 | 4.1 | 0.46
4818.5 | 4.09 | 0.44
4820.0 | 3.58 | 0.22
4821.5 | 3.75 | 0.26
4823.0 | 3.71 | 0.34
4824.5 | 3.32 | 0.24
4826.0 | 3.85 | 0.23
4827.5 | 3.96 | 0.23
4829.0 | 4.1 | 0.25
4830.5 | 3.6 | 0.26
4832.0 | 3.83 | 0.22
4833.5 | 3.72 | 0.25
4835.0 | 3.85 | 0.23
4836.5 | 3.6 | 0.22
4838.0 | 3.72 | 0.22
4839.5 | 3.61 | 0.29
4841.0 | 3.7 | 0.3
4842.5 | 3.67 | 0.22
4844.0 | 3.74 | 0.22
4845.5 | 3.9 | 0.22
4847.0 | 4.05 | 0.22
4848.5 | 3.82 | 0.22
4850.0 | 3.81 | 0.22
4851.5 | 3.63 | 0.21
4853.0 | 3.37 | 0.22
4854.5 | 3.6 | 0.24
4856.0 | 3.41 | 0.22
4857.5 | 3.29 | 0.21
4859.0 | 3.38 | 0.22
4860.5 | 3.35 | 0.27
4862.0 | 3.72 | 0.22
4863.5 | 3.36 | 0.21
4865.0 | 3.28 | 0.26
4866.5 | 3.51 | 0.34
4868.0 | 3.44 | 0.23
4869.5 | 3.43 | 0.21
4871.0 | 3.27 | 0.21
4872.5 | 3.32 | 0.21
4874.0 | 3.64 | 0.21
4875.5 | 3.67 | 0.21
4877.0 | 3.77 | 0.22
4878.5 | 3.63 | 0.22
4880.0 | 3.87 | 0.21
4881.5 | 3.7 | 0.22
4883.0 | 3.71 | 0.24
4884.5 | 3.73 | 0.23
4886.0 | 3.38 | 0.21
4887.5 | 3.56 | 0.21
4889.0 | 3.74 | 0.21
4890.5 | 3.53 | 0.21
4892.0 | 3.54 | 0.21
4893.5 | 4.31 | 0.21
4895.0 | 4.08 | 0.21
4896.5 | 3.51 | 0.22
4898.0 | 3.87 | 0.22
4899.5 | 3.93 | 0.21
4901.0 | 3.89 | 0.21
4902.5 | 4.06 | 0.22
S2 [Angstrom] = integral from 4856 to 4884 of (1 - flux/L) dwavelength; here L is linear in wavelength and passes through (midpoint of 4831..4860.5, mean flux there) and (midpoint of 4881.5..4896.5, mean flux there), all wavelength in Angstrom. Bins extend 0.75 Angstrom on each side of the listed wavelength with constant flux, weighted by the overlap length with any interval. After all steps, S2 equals 1.3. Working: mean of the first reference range 3.66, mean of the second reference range 3.72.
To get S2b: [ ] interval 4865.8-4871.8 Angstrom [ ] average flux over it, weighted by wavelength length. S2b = 3.41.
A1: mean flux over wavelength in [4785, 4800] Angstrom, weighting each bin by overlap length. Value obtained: 3.71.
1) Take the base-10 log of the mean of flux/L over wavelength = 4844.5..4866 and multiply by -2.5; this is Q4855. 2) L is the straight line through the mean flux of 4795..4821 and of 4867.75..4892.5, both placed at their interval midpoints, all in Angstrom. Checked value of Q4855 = 0.03 mag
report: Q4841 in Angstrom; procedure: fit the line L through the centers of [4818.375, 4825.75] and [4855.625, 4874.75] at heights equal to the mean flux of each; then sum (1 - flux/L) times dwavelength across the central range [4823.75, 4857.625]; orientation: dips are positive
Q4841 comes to -1.4 Angstrom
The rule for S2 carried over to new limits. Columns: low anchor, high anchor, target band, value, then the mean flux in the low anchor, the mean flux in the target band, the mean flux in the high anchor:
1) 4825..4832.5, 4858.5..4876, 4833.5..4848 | -0.1 Angstrom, 3.85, 3.76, 3.45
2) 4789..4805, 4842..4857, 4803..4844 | -0.1 Angstrom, 3.8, 3.75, 3.69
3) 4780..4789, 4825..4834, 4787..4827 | 0.2 Angstrom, 3.72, 3.75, 3.83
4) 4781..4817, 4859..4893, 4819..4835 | -0.3 Angstrom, 3.75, 3.75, 3.55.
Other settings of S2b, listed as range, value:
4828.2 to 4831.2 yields 3.86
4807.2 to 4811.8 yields 3.65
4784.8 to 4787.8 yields 3.83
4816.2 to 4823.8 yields 3.84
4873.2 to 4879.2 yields 3.67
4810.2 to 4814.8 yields 3.64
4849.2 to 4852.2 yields 3.72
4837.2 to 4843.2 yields 3.67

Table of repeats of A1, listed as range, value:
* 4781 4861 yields 3.72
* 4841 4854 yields 3.74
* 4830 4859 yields 3.67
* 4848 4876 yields 3.48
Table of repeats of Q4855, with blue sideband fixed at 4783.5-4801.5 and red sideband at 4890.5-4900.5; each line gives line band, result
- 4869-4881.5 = 0.07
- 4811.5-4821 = -0.02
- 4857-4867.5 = 0.12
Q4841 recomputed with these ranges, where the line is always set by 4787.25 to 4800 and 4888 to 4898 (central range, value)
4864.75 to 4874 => 0.9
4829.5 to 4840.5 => 0.0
